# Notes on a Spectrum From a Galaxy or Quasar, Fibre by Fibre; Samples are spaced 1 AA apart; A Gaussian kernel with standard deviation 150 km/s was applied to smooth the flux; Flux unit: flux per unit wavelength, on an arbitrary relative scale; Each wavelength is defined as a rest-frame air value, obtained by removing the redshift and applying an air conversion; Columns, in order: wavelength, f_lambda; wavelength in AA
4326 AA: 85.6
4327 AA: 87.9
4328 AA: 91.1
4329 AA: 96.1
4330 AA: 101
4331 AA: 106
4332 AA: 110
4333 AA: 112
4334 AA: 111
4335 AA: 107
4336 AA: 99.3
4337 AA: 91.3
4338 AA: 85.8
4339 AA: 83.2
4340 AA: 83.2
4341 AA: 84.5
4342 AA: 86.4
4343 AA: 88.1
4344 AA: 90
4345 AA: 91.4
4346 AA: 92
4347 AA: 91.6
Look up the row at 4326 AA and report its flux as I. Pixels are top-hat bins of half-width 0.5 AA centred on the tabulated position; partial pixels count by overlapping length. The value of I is 85.6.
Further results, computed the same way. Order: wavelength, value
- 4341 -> 84.5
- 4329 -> 96.1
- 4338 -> 85.8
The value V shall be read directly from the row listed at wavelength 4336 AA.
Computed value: 99.3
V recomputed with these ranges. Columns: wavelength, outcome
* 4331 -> 106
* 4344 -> 90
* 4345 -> 91.4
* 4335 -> 107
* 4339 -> 83.2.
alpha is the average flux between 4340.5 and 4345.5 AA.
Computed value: 88.1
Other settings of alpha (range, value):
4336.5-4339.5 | 86.8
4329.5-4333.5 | 107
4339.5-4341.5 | 83.8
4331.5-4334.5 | 111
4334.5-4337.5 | 99.2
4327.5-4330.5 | 96.1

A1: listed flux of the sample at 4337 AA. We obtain 91.3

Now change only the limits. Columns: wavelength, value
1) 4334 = 111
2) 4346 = 92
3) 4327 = 87.9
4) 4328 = 91.1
